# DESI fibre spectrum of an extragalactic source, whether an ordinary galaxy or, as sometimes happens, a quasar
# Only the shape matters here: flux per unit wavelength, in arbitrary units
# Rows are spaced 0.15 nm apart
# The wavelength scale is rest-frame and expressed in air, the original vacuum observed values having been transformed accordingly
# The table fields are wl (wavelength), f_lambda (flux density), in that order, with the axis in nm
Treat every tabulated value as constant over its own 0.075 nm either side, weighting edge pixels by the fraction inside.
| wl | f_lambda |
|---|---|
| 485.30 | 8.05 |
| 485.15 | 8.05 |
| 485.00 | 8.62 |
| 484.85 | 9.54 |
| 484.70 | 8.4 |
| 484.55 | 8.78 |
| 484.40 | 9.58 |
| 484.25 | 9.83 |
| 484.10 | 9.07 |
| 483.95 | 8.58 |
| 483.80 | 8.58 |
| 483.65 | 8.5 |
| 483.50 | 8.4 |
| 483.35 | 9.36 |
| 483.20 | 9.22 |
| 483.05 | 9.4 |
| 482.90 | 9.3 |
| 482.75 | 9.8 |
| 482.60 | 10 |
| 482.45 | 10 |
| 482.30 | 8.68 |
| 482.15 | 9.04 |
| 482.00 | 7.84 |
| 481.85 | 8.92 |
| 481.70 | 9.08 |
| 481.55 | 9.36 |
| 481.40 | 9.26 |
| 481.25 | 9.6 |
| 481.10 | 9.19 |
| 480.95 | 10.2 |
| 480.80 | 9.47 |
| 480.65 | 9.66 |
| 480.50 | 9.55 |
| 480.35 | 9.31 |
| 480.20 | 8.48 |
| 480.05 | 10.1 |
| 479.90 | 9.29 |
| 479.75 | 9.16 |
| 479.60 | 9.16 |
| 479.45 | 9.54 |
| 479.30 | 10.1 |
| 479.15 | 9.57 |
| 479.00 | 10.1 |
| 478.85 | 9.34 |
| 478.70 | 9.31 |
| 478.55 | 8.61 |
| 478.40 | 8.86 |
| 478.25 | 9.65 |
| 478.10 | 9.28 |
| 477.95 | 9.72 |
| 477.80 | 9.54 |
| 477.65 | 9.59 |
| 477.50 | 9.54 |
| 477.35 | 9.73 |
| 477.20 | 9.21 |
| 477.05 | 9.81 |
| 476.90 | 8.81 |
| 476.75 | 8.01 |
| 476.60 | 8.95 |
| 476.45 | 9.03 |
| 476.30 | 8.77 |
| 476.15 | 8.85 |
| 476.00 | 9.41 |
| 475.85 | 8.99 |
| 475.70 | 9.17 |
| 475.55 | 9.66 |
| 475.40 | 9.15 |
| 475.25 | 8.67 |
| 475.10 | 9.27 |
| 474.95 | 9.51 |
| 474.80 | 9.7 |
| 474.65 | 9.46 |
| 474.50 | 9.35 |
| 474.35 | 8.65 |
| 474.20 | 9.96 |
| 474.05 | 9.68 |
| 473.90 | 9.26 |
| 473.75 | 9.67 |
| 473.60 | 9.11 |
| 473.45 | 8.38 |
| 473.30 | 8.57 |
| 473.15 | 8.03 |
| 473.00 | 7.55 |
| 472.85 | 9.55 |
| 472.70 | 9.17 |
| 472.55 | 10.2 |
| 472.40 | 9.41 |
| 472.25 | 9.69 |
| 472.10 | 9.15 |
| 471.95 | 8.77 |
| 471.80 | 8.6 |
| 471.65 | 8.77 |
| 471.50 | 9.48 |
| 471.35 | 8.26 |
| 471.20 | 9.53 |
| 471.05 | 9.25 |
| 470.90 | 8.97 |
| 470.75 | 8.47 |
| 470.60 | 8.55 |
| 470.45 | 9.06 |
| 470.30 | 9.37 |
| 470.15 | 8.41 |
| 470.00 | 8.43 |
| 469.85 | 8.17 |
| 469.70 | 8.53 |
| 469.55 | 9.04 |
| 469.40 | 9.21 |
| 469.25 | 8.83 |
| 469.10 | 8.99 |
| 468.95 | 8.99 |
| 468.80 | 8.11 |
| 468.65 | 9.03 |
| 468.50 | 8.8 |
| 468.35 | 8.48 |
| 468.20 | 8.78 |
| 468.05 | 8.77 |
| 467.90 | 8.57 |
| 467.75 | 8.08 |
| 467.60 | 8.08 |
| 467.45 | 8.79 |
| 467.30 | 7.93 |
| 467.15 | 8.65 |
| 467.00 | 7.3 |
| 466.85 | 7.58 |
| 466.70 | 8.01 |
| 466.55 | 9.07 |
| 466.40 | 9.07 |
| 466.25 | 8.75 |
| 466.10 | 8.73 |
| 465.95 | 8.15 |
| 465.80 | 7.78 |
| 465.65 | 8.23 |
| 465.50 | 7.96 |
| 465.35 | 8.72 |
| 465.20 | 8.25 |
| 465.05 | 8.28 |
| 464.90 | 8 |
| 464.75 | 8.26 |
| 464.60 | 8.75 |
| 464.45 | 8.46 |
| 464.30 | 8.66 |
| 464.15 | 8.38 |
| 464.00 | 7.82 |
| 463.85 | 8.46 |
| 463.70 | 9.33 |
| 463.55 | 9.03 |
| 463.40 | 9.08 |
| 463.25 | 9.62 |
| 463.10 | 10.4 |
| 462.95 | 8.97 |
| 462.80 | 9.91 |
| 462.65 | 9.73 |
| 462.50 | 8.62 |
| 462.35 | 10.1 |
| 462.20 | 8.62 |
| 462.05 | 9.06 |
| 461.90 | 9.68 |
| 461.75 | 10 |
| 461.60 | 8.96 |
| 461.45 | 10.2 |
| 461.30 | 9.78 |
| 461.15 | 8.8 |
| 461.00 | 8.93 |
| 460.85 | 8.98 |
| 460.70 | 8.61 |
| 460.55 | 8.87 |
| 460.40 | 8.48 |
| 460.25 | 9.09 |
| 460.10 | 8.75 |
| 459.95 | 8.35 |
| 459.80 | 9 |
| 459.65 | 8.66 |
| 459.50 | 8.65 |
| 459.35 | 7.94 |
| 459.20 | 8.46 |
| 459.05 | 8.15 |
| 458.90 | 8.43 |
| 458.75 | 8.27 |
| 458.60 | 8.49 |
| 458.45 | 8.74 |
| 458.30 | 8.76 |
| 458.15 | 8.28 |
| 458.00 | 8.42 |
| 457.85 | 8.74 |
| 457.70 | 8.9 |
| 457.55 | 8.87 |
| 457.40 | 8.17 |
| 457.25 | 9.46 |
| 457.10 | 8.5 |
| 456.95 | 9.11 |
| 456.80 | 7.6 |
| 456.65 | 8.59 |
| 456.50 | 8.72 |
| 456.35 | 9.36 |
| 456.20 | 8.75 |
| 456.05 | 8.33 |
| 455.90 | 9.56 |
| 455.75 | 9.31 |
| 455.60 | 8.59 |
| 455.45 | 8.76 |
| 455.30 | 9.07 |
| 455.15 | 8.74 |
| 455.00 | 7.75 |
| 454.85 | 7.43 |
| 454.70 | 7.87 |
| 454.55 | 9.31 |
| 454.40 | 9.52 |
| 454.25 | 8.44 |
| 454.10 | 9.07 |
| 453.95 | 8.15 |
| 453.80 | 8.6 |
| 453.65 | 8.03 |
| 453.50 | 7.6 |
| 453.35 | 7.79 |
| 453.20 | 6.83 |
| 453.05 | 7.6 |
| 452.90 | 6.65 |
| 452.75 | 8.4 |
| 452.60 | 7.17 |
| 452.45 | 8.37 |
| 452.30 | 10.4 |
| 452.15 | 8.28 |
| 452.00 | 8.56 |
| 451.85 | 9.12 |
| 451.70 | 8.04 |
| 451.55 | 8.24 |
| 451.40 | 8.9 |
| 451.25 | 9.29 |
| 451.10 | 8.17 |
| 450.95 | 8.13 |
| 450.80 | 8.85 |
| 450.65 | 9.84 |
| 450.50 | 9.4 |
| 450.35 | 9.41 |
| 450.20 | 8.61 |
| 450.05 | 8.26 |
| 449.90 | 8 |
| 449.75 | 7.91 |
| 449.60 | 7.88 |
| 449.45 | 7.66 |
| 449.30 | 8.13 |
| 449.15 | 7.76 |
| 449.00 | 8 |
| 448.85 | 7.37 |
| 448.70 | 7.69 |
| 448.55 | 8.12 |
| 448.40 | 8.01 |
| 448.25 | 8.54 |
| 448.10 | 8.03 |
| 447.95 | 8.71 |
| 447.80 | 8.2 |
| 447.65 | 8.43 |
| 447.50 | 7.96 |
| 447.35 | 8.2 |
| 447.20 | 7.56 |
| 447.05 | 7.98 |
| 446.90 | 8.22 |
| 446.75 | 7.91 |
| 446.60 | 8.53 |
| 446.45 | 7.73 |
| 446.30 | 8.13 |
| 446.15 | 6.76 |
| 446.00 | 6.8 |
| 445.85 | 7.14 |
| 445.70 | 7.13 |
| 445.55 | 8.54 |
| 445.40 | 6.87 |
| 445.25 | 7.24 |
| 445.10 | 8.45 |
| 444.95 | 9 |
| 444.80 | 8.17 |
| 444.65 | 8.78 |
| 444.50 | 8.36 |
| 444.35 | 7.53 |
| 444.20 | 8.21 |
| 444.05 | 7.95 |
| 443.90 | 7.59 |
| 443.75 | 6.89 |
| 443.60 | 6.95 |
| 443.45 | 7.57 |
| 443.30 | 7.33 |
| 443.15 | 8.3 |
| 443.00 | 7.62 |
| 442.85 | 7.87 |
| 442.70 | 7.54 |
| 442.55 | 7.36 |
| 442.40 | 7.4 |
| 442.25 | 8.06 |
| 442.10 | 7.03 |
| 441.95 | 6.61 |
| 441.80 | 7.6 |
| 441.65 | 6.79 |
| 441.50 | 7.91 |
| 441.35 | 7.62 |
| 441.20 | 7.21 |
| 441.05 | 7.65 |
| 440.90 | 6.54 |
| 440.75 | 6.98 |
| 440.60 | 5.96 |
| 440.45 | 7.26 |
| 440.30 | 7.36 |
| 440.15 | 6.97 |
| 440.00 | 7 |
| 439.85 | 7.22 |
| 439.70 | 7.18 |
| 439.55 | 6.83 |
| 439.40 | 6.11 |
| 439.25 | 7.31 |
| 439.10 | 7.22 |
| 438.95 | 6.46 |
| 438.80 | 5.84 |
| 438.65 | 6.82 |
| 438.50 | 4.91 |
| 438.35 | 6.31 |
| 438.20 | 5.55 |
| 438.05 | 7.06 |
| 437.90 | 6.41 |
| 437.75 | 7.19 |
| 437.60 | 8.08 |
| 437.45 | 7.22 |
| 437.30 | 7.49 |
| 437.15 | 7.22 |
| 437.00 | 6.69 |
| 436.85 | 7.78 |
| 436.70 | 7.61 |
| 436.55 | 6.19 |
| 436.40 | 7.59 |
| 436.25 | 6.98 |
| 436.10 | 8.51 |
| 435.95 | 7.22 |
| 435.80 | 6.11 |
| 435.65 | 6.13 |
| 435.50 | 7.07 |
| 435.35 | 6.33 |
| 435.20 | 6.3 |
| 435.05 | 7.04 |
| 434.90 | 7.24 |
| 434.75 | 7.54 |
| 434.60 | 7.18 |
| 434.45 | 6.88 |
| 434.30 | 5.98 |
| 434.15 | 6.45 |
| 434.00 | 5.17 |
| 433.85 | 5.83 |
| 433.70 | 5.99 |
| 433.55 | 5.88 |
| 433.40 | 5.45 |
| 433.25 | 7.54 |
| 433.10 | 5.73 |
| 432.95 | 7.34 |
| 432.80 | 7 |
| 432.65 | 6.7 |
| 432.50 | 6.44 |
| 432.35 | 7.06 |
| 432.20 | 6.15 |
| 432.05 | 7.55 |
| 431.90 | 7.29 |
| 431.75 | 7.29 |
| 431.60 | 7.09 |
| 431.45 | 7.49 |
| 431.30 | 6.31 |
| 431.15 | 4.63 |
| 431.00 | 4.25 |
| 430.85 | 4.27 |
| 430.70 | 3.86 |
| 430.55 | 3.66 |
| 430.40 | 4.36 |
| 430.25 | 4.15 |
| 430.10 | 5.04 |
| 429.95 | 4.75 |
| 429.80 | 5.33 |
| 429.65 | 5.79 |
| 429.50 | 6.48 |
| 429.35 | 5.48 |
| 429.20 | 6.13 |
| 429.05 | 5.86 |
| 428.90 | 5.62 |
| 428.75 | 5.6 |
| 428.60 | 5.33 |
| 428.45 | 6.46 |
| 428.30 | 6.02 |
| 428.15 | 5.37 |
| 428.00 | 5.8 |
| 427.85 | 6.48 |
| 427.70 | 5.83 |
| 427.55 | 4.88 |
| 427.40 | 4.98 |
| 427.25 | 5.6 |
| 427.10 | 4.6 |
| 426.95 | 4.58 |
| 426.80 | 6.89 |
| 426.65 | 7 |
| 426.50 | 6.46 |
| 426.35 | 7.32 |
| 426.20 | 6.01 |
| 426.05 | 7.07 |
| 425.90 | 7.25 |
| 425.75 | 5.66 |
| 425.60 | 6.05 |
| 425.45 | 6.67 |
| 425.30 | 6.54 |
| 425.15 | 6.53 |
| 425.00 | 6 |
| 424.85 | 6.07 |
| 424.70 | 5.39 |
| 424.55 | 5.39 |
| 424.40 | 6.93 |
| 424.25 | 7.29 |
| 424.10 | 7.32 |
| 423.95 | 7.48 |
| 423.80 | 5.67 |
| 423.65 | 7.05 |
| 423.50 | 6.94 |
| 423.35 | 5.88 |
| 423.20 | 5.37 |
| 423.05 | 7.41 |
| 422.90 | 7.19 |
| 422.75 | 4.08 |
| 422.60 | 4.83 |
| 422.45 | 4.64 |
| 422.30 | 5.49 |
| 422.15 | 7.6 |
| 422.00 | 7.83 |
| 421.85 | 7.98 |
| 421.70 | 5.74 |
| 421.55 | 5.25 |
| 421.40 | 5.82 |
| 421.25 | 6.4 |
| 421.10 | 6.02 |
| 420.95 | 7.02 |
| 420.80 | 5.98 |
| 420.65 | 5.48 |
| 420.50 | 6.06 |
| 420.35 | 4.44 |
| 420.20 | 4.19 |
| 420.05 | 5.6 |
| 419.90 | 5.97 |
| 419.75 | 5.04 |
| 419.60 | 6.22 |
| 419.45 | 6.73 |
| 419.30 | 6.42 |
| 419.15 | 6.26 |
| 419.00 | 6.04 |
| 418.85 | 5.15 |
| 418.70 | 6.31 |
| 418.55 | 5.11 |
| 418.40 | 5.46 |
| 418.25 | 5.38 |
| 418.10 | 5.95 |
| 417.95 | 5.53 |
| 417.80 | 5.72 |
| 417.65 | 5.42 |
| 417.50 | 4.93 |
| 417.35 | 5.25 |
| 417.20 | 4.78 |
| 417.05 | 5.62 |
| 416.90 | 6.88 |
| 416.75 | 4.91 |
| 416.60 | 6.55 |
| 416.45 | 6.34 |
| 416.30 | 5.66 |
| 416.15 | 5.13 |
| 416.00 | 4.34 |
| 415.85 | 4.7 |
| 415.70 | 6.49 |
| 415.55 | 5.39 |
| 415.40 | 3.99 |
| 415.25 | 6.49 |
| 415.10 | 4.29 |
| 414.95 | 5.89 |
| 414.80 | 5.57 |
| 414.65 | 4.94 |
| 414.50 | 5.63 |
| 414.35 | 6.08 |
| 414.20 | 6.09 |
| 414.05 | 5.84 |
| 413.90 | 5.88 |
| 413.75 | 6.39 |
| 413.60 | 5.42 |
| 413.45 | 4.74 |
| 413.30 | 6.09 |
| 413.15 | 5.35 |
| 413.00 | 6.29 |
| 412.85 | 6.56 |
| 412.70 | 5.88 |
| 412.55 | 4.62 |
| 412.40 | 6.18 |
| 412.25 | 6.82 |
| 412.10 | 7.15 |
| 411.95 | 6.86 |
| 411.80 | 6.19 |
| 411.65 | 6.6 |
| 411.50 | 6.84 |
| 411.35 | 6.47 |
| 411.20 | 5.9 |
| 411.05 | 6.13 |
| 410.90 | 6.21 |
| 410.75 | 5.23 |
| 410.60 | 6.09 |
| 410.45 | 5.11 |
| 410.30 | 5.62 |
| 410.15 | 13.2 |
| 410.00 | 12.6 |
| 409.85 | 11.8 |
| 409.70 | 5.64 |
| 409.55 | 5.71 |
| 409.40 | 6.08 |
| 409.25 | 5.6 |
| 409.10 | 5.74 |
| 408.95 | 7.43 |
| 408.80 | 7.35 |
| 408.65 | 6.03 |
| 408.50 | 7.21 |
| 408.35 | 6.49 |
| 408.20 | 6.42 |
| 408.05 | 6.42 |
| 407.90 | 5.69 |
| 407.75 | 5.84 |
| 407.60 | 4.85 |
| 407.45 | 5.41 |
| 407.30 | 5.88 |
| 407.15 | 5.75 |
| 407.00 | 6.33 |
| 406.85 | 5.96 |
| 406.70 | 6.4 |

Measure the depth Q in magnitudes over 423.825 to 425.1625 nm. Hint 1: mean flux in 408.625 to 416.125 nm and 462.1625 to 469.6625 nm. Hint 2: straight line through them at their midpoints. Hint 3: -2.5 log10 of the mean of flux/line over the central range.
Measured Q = 0.06 mag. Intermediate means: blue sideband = 6.26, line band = 6.46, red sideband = 8.66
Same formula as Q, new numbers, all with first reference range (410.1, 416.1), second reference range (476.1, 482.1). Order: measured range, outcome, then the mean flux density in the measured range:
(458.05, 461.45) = -0.048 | 8.69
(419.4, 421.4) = 0.100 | 5.77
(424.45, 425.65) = 0.079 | 6.1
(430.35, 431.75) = 0.295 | 5.23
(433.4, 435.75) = 0.098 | 6.43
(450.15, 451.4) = -0.143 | 8.97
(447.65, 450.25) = -0.040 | 8.06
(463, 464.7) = -0.048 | 8.9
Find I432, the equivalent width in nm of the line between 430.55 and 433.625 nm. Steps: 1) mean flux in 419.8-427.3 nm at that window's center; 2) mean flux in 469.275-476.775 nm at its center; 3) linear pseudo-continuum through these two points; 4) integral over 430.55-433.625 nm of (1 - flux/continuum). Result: 0.210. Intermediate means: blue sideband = 6.16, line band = 6.2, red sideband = 9.02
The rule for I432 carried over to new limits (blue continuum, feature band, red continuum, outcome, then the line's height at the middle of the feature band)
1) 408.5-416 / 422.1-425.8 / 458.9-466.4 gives 0.362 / 6.89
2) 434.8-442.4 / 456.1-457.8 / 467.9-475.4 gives -0.136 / 8.08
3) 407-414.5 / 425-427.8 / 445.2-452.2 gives 0.403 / 7.14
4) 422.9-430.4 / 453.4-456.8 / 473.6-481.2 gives -0.302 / 7.89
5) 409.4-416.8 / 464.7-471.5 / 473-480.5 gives 0.210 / 8.82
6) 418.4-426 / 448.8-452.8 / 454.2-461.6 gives -0.129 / 8.19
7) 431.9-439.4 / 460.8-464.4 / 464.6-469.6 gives -0.436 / 8.22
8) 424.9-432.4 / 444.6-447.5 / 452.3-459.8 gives -0.132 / 7.5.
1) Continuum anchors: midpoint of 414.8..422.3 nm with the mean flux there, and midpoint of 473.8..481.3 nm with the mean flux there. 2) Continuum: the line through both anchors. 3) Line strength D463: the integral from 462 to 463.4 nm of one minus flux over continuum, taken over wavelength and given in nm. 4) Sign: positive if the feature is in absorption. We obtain -0.17 nm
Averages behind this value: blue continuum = 5.75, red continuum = 9.34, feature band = 9.44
